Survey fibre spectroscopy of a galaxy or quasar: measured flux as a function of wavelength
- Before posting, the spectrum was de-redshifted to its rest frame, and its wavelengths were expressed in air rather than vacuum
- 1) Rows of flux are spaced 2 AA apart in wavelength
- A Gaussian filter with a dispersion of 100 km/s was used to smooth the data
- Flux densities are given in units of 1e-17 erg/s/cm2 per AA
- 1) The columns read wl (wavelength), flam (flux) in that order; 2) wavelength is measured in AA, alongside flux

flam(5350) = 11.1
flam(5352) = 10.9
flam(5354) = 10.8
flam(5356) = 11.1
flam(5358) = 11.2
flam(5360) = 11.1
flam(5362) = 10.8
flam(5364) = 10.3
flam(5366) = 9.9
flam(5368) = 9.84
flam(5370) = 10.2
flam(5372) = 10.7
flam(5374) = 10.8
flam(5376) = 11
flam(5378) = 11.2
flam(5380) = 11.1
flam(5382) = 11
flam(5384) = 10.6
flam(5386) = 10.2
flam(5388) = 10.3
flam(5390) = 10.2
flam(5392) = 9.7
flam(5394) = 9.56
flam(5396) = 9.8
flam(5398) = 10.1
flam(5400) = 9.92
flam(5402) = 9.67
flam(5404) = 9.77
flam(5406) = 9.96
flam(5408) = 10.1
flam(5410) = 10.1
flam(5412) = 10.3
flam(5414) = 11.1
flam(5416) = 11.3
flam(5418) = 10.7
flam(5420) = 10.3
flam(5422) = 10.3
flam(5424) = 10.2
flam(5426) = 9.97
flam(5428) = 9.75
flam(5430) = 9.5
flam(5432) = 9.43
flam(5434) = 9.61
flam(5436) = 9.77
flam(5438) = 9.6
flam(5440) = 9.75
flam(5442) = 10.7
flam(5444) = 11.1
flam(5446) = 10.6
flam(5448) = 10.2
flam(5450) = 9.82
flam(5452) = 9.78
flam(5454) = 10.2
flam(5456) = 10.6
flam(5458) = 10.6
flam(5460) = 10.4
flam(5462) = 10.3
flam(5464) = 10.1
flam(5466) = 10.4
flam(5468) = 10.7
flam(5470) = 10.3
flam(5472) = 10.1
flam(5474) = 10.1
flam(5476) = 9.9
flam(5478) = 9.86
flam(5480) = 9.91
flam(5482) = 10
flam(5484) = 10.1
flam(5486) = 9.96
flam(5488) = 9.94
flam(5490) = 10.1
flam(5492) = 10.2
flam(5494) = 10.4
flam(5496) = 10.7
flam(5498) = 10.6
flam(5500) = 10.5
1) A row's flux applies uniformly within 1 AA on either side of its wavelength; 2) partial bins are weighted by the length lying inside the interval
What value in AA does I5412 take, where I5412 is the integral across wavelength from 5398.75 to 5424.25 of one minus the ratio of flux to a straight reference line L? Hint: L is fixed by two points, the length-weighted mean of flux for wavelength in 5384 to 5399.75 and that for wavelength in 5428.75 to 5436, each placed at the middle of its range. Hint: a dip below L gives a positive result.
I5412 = -1.3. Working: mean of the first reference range 10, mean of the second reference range 9.56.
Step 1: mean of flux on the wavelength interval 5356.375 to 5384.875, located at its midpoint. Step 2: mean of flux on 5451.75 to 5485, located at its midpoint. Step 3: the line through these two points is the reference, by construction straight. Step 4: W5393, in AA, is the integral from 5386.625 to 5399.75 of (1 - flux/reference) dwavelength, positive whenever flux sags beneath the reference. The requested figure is 0.8 AA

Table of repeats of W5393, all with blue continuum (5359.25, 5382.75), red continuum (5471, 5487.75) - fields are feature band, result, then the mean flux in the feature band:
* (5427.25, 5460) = 0.4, 10.1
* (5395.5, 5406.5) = 0.6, 9.87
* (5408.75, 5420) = -0.3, 10.7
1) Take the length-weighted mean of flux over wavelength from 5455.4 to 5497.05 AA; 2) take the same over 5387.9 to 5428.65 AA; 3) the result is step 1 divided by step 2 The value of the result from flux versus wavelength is 1.01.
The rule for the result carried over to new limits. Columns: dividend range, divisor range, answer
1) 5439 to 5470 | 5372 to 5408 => 1.01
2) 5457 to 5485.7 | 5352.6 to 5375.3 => 0.96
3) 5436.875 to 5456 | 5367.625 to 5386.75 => 0.95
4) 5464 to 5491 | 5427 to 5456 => 1.01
